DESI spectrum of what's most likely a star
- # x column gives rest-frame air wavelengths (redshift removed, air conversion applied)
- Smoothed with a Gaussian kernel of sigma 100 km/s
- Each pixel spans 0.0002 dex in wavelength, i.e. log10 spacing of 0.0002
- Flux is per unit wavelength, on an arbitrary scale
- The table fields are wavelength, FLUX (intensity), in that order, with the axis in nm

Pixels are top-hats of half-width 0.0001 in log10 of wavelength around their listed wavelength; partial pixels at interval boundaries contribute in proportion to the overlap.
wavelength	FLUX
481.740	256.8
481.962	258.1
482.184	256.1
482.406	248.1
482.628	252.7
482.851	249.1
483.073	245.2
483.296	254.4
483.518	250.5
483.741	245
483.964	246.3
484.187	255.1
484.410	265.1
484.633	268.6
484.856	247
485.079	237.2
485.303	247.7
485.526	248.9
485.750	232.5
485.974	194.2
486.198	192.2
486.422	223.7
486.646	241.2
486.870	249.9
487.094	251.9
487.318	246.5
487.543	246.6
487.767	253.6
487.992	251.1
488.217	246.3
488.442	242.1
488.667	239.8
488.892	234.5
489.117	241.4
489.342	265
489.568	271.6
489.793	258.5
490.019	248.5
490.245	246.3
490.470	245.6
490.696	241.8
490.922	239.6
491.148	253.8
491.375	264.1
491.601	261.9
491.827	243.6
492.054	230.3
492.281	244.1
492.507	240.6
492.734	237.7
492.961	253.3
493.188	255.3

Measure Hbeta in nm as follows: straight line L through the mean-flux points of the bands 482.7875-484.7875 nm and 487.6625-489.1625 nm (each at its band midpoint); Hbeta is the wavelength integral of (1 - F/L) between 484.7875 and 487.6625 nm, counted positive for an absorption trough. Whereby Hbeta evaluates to 0.15 nm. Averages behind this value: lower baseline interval 253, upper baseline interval 244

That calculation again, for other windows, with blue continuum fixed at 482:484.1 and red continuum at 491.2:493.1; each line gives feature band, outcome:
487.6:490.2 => -0.019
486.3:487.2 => 0.028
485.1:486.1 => 0.074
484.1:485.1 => -0.027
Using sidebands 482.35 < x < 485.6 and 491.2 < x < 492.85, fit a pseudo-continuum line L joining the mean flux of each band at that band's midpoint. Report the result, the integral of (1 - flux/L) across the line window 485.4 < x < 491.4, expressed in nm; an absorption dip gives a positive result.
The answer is 0.13 nm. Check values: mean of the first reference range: 251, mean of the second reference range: 246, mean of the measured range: 243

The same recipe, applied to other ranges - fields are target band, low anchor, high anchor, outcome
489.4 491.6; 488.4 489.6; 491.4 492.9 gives -0.06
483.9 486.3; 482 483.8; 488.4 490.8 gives 0.10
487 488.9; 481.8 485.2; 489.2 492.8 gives 0.03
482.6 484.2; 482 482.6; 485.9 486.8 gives -0.04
